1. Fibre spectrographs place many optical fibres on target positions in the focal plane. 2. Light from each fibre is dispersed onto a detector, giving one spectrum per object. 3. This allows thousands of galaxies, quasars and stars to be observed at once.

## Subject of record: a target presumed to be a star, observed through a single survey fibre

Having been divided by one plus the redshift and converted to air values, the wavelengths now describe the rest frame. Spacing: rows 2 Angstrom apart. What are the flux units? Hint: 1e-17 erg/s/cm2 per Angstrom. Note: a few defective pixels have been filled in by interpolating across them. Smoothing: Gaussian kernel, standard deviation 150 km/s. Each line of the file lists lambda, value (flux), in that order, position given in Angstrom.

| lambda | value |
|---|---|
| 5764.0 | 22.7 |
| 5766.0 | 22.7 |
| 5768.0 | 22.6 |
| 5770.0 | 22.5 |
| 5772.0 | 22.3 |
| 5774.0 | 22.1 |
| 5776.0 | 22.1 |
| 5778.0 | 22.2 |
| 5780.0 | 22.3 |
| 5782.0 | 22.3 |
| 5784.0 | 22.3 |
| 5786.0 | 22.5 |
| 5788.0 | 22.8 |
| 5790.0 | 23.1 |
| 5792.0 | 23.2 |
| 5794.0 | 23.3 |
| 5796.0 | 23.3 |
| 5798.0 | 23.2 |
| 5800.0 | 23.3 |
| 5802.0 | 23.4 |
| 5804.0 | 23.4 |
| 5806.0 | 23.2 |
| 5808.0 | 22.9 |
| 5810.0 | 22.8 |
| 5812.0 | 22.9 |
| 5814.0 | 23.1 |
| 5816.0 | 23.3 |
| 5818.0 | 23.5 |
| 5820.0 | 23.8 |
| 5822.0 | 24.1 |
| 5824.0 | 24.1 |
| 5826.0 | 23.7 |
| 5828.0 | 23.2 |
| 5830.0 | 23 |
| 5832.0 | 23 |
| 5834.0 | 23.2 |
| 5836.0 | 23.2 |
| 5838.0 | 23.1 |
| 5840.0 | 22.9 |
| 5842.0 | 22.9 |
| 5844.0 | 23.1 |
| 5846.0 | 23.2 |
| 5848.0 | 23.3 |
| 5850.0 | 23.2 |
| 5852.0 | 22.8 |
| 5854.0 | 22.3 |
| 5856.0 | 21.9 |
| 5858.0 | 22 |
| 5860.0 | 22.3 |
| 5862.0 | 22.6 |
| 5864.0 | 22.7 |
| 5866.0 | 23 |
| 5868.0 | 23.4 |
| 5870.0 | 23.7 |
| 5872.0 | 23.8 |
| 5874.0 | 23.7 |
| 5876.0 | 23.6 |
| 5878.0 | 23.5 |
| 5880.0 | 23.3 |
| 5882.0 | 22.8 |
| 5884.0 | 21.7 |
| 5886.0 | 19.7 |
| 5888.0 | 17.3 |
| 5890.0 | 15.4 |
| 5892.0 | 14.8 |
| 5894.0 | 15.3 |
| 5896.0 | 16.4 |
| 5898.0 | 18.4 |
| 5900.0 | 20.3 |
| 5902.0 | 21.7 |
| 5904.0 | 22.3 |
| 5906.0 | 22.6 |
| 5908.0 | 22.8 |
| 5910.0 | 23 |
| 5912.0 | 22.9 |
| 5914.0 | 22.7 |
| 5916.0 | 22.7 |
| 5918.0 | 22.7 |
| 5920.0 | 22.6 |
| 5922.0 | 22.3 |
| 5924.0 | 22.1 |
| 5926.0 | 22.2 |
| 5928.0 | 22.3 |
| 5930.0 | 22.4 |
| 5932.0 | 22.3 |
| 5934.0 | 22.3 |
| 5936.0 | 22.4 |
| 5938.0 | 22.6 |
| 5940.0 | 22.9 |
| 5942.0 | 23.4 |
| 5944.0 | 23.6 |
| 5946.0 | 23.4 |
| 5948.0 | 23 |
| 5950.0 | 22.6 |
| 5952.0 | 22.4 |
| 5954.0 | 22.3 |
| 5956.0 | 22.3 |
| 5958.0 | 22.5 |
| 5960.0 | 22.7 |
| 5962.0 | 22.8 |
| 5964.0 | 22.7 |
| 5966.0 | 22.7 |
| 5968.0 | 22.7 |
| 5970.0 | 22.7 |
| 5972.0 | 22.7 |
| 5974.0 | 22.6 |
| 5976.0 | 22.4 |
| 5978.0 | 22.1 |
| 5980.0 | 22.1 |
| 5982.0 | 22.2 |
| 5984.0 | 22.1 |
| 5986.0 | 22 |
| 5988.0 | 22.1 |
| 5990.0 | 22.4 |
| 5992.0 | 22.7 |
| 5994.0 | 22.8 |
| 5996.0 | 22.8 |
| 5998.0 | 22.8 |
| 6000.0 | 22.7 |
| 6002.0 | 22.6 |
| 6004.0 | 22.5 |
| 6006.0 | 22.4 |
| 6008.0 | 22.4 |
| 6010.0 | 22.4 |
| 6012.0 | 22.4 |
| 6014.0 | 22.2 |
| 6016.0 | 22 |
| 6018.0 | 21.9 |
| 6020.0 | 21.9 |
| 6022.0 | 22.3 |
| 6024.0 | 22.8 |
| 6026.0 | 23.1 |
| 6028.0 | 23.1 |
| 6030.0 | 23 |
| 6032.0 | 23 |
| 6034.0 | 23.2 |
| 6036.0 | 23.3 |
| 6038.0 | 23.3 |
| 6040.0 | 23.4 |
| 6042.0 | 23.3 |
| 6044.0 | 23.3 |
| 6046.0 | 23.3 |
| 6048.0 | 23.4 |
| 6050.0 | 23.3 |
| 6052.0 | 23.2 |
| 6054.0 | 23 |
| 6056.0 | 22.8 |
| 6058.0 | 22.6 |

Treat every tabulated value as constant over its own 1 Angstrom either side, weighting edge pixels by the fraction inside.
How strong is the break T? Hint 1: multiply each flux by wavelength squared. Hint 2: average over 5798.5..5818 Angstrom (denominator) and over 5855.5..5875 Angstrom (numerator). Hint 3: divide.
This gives 1.01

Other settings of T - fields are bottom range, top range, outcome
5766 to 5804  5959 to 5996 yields 1.06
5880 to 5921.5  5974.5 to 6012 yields 1.13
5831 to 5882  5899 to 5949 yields 1.00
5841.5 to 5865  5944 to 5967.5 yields 1.04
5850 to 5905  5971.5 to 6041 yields 1.11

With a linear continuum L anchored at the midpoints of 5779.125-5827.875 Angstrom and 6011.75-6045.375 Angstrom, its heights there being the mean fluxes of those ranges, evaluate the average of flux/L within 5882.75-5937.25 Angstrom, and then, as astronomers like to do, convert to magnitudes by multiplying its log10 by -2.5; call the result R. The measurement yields 0.10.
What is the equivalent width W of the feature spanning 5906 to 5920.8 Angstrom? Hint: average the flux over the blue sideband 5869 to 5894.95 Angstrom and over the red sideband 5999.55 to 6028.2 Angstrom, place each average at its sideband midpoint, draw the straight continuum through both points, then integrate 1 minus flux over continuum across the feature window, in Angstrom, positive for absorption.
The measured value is -1.2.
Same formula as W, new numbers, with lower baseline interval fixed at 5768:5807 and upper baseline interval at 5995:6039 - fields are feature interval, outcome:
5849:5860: 0.1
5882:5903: 4.1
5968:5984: 0.2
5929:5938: 0.1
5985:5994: 0.1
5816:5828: -0.5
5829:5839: -0.2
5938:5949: -0.3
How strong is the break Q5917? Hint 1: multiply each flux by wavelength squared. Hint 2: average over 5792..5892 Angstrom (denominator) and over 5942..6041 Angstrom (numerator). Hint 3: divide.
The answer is 1.05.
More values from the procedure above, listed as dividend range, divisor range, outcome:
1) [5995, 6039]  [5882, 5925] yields 1.15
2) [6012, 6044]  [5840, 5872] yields 1.06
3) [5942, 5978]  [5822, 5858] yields 1.03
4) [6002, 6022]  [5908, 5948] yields 1.01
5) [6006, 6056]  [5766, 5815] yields 1.09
